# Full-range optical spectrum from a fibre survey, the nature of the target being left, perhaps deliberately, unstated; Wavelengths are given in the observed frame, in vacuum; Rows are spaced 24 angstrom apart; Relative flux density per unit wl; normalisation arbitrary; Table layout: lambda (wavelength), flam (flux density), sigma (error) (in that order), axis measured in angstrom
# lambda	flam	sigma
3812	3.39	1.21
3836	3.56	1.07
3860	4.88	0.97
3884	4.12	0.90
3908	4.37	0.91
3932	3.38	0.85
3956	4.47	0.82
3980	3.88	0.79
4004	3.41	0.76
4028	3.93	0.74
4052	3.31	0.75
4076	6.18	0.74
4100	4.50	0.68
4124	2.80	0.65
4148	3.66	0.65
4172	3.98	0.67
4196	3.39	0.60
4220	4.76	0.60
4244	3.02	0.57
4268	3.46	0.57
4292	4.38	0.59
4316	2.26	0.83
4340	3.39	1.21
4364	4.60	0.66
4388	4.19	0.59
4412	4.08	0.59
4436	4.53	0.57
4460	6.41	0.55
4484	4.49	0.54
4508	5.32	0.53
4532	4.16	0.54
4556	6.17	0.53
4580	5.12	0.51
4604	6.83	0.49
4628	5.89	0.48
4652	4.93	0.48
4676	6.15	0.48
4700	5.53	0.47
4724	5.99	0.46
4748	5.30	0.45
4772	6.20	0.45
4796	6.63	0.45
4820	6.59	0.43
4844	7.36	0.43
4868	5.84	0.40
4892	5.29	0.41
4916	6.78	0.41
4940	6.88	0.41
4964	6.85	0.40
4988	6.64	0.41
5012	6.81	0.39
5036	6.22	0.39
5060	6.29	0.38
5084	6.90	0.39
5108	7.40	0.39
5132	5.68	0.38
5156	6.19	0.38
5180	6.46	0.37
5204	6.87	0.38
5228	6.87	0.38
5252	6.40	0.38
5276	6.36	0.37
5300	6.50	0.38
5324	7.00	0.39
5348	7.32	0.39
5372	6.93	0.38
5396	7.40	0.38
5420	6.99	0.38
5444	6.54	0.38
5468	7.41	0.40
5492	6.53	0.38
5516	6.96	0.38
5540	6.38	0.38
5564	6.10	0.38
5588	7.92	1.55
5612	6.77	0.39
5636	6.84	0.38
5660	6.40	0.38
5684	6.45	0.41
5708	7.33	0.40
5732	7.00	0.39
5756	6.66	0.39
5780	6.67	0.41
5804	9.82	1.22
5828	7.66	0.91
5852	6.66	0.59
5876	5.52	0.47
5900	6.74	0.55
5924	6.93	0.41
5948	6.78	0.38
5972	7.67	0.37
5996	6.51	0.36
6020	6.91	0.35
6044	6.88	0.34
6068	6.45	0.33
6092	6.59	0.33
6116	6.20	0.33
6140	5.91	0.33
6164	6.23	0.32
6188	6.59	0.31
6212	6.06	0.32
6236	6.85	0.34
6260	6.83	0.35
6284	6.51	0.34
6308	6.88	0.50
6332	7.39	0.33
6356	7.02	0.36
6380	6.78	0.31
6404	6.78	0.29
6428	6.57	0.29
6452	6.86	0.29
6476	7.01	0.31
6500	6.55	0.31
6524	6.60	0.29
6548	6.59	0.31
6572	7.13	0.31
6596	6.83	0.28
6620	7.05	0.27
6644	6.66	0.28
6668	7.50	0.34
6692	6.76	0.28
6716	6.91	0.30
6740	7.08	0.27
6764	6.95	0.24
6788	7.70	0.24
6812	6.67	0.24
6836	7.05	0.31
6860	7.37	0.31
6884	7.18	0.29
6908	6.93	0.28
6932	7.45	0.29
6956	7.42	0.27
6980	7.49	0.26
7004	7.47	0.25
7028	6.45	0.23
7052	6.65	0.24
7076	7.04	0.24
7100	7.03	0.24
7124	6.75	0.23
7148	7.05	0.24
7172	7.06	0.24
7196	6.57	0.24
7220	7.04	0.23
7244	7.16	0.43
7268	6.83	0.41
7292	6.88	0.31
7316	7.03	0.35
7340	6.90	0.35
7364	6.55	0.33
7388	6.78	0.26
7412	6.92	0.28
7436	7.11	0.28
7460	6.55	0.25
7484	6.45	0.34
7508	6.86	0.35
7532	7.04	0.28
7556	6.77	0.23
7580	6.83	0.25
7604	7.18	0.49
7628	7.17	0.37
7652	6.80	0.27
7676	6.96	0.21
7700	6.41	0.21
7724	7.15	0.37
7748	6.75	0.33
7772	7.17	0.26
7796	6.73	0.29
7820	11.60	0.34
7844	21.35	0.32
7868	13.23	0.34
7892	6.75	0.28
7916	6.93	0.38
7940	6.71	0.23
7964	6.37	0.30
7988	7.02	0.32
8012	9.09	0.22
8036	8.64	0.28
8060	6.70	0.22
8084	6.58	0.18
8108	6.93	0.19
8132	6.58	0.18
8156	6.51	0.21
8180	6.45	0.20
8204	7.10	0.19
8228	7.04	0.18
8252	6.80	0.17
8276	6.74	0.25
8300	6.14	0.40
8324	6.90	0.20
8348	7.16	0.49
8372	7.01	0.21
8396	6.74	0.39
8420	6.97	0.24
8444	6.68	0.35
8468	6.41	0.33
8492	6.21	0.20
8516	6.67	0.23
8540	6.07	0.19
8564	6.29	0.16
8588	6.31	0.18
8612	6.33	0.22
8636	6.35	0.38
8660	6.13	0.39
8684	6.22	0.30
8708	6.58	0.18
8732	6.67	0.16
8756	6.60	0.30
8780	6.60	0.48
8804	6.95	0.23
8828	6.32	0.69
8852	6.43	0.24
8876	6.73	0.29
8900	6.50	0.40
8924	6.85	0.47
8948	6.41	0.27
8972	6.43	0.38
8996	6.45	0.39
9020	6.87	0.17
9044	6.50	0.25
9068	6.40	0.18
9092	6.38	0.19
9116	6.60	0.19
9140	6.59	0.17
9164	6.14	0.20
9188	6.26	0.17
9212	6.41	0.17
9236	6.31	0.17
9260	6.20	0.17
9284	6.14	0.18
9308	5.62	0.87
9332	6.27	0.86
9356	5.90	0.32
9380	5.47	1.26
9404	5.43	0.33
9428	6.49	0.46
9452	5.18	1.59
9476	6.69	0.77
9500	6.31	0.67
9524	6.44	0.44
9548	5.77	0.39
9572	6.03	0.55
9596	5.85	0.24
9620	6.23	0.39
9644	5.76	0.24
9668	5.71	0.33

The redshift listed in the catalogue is 0.193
